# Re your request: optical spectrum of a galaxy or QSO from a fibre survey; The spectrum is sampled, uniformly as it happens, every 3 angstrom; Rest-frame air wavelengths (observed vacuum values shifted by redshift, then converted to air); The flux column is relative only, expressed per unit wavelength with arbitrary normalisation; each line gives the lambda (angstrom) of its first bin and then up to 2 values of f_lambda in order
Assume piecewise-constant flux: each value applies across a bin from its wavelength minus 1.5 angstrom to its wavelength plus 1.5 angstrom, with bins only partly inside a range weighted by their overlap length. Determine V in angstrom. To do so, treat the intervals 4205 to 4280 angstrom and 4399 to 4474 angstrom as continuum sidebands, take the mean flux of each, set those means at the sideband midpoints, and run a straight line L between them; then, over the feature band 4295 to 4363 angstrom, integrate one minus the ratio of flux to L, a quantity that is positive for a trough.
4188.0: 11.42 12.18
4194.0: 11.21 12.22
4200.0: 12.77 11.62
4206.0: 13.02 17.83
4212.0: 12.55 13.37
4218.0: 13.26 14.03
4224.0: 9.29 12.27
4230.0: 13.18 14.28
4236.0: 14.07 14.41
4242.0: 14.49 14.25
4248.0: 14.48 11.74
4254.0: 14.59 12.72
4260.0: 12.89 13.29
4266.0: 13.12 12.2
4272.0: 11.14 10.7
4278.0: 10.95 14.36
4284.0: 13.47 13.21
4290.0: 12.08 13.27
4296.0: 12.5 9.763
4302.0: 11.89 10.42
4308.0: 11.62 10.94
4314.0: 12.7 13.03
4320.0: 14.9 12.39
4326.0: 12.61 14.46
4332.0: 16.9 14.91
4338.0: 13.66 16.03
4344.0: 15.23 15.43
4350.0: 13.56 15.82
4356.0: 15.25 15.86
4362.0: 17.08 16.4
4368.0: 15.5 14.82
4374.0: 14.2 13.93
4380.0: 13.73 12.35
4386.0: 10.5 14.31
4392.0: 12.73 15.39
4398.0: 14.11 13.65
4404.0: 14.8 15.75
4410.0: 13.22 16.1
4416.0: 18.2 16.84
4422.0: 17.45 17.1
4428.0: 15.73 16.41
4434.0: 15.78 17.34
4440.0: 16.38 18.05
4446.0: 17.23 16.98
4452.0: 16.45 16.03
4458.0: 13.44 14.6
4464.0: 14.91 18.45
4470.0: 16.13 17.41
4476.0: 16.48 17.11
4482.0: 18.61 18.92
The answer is 3.5 angstrom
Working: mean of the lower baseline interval 13.1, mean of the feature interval 13.8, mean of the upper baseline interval 16.2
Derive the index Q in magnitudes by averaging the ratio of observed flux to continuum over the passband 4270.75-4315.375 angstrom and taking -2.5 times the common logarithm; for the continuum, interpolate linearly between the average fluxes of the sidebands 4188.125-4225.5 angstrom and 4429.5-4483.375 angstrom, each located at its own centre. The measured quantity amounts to 0.176 mag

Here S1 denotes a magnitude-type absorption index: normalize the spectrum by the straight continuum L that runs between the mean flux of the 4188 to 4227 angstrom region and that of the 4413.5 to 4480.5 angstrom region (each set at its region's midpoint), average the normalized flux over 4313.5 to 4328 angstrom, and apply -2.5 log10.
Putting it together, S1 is 0.10 mag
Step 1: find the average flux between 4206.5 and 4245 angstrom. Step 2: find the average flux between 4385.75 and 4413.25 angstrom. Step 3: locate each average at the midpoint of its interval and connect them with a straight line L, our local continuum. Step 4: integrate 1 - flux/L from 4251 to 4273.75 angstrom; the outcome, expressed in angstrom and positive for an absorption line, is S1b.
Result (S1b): 1.6 angstrom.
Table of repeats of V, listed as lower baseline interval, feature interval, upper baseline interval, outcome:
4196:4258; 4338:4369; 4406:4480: -0.79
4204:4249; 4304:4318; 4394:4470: 2.75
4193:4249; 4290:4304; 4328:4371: 2.62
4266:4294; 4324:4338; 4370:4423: -1.25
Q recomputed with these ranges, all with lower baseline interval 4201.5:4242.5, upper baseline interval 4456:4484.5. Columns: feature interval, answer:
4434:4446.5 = -0.066 mag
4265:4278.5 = 0.202 mag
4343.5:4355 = -0.004 mag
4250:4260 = 0.059 mag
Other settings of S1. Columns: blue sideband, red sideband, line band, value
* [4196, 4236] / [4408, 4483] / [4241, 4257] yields -0.02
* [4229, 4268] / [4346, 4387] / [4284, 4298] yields 0.10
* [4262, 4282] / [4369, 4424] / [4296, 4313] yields 0.15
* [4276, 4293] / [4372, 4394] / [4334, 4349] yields -0.15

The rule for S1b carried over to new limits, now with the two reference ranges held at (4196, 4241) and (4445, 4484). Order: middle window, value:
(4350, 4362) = -0.4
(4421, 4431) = -0.4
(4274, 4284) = 1.2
